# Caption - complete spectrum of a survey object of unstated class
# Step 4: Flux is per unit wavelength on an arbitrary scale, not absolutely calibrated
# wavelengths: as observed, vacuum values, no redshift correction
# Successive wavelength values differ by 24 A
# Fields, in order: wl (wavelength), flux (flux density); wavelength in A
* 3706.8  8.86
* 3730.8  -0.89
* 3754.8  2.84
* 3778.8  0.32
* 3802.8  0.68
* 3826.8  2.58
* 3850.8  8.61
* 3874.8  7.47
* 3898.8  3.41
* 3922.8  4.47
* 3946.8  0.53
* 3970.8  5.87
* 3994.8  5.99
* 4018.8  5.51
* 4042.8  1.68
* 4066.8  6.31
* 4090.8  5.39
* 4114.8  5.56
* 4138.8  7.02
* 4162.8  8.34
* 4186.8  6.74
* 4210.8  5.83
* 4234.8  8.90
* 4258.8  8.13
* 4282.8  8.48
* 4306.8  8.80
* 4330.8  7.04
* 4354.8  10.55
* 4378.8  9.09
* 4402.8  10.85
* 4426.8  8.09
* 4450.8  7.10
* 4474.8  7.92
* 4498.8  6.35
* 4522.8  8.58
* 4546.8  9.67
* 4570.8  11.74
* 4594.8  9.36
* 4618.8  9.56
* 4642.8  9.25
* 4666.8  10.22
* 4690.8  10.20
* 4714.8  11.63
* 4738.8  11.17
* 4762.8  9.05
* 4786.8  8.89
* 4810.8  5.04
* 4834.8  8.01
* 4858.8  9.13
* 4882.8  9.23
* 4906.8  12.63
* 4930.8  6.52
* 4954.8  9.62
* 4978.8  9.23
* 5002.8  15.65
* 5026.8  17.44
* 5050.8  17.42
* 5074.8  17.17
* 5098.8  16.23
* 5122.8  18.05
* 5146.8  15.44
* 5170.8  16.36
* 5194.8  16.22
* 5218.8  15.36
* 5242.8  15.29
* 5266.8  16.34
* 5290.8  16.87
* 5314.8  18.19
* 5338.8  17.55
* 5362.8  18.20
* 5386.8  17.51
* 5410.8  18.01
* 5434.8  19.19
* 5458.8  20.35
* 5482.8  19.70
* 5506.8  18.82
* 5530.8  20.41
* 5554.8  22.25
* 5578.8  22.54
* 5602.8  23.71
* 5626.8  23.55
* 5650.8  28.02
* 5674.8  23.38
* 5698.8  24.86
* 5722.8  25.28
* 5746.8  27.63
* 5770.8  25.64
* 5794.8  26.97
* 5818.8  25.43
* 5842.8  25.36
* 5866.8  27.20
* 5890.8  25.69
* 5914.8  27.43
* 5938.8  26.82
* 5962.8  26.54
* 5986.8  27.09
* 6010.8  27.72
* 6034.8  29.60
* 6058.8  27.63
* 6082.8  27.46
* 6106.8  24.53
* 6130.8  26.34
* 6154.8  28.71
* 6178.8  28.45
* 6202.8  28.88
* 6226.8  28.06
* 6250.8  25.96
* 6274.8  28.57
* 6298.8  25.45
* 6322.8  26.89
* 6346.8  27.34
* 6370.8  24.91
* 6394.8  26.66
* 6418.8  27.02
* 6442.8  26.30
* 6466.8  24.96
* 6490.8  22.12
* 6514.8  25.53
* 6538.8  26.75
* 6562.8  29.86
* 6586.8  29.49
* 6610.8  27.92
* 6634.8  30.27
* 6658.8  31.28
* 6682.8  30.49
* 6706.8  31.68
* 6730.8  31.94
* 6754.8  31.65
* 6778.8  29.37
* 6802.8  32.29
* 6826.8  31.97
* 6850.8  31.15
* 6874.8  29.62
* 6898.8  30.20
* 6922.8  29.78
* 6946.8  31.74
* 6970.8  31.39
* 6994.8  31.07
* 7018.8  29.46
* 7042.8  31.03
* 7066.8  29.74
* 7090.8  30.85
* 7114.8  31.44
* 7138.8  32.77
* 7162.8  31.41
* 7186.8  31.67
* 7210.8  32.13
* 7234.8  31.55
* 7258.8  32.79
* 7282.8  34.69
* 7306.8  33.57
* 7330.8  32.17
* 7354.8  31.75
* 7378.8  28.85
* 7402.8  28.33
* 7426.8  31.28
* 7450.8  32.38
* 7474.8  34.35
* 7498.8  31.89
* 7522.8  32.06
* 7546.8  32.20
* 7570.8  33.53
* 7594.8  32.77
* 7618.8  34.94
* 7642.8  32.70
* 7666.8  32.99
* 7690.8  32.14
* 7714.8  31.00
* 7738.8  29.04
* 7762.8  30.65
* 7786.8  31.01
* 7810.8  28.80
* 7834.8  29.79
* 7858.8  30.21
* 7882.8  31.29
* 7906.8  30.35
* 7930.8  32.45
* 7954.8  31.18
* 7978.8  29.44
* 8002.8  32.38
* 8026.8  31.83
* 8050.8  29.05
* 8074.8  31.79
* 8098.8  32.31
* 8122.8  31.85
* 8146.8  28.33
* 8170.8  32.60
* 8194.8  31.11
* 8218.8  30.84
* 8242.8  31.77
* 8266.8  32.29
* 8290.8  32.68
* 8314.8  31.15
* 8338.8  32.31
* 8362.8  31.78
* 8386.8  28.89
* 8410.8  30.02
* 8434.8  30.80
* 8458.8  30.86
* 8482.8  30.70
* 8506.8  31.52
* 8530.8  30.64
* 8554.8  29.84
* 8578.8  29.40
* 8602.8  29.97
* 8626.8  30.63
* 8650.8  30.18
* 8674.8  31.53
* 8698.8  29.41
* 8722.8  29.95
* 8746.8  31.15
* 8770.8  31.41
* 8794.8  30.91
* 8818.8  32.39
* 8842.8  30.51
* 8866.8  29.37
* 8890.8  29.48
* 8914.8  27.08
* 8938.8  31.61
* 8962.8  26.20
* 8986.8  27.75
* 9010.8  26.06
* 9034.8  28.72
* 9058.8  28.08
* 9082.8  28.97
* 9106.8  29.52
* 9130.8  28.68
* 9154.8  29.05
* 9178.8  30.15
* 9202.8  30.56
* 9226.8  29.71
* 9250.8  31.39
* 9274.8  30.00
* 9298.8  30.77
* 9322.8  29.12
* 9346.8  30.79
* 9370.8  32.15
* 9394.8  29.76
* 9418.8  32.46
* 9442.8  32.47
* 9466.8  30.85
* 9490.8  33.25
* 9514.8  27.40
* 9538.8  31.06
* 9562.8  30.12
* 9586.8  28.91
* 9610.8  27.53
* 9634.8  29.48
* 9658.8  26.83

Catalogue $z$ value 0.254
